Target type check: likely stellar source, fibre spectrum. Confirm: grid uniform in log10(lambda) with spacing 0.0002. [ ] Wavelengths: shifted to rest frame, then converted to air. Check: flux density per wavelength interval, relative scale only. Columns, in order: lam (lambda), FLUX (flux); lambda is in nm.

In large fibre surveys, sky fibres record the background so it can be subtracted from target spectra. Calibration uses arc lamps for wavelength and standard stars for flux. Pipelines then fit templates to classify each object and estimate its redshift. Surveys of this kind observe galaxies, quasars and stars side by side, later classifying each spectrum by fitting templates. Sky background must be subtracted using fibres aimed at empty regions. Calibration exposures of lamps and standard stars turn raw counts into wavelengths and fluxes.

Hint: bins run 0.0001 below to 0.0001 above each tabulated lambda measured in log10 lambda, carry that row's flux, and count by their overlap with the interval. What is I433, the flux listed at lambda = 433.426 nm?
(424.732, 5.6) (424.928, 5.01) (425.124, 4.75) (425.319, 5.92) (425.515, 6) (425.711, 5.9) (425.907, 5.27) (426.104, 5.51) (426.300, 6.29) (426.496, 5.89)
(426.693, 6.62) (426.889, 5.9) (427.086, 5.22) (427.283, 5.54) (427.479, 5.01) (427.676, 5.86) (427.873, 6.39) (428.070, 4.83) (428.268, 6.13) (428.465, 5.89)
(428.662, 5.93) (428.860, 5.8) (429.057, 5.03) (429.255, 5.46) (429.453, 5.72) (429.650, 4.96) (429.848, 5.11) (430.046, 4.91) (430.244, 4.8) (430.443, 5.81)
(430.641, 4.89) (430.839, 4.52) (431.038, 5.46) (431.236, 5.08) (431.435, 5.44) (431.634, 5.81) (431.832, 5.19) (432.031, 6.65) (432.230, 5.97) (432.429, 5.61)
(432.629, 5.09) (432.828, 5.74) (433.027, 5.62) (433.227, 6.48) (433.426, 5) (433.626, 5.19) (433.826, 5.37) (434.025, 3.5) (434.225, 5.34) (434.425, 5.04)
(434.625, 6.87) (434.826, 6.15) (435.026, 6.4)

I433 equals 5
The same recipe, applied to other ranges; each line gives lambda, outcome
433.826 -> 5.37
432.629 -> 5.09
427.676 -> 5.86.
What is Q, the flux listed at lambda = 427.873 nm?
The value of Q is 6.39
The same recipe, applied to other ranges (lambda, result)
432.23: 5.97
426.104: 5.51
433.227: 6.48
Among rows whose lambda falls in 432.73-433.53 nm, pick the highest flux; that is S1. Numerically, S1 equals 6.48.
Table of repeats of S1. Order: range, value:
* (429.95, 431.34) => 5.81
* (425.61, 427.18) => 6.62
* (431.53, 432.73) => 6.65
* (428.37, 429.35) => 5.93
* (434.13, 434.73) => 6.87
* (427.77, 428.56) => 6.39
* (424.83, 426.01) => 6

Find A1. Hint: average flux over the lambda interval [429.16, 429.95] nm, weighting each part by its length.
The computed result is 5.31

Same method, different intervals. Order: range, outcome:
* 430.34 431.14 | 5.17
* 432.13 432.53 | 5.78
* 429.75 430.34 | 4.94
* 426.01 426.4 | 5.91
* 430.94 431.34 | 5.27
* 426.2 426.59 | 6.1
